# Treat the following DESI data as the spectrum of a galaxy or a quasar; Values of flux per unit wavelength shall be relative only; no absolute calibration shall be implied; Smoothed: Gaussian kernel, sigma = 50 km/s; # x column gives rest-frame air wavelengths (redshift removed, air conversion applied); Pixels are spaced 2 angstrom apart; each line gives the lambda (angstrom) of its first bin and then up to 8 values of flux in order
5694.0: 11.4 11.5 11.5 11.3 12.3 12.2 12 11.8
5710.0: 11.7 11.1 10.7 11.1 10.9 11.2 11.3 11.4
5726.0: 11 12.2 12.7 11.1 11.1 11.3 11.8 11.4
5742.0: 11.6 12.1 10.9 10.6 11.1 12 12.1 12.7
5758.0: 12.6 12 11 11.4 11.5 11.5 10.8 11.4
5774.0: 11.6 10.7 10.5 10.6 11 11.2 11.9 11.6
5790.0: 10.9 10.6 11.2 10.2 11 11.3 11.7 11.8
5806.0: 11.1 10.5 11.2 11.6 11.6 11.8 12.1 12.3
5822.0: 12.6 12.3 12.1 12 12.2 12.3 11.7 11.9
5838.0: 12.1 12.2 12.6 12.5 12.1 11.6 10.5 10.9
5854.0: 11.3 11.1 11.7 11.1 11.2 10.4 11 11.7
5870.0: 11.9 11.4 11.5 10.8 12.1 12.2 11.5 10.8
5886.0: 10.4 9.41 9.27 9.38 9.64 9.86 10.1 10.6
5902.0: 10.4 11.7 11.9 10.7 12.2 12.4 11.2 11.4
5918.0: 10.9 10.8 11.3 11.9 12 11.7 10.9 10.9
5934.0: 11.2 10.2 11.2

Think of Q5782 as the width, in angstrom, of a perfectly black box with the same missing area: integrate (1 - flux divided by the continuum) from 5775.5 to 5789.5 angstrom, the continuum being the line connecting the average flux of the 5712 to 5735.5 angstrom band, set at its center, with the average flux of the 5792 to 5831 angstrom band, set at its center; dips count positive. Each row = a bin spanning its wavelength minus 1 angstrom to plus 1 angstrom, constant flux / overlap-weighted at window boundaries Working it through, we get 0.5 angstrom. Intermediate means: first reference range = 11.3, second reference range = 11.6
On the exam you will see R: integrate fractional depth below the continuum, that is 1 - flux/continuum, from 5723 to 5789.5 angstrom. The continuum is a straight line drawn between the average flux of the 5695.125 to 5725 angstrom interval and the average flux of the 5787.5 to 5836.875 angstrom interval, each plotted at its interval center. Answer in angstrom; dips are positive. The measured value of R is 0.3 angstrom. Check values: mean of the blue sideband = 11.5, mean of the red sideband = 11.6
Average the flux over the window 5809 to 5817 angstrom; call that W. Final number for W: 11.5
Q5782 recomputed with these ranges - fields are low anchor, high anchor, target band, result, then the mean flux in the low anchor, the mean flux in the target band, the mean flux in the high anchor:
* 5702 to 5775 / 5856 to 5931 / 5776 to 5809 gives 0.91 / 11.5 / 11.1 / 11.1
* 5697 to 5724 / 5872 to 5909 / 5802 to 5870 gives -4.61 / 11.5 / 11.7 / 10.7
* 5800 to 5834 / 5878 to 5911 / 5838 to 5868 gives -0.51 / 11.8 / 11.5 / 10.7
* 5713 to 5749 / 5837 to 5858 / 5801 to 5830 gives -0.45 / 11.4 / 11.8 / 11.7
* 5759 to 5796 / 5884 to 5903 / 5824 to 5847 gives -3.51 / 11.2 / 12.2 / 9.94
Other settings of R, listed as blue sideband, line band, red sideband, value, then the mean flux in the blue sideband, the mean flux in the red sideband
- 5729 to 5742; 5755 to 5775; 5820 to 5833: 0.2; 11.6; 12.3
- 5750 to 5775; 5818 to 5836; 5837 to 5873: -0.9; 11.7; 11.5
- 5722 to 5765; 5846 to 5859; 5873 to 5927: -0.1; 11.6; 11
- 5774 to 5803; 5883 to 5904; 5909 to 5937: 2.3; 11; 11.4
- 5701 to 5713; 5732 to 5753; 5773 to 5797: 0.2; 11.8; 11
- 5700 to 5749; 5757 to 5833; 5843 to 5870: -0.4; 11.5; 11.3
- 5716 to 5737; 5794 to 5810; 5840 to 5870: 0.5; 11.4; 11.4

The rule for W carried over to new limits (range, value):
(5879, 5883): 11.8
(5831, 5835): 12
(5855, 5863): 11.3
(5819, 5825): 12.4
